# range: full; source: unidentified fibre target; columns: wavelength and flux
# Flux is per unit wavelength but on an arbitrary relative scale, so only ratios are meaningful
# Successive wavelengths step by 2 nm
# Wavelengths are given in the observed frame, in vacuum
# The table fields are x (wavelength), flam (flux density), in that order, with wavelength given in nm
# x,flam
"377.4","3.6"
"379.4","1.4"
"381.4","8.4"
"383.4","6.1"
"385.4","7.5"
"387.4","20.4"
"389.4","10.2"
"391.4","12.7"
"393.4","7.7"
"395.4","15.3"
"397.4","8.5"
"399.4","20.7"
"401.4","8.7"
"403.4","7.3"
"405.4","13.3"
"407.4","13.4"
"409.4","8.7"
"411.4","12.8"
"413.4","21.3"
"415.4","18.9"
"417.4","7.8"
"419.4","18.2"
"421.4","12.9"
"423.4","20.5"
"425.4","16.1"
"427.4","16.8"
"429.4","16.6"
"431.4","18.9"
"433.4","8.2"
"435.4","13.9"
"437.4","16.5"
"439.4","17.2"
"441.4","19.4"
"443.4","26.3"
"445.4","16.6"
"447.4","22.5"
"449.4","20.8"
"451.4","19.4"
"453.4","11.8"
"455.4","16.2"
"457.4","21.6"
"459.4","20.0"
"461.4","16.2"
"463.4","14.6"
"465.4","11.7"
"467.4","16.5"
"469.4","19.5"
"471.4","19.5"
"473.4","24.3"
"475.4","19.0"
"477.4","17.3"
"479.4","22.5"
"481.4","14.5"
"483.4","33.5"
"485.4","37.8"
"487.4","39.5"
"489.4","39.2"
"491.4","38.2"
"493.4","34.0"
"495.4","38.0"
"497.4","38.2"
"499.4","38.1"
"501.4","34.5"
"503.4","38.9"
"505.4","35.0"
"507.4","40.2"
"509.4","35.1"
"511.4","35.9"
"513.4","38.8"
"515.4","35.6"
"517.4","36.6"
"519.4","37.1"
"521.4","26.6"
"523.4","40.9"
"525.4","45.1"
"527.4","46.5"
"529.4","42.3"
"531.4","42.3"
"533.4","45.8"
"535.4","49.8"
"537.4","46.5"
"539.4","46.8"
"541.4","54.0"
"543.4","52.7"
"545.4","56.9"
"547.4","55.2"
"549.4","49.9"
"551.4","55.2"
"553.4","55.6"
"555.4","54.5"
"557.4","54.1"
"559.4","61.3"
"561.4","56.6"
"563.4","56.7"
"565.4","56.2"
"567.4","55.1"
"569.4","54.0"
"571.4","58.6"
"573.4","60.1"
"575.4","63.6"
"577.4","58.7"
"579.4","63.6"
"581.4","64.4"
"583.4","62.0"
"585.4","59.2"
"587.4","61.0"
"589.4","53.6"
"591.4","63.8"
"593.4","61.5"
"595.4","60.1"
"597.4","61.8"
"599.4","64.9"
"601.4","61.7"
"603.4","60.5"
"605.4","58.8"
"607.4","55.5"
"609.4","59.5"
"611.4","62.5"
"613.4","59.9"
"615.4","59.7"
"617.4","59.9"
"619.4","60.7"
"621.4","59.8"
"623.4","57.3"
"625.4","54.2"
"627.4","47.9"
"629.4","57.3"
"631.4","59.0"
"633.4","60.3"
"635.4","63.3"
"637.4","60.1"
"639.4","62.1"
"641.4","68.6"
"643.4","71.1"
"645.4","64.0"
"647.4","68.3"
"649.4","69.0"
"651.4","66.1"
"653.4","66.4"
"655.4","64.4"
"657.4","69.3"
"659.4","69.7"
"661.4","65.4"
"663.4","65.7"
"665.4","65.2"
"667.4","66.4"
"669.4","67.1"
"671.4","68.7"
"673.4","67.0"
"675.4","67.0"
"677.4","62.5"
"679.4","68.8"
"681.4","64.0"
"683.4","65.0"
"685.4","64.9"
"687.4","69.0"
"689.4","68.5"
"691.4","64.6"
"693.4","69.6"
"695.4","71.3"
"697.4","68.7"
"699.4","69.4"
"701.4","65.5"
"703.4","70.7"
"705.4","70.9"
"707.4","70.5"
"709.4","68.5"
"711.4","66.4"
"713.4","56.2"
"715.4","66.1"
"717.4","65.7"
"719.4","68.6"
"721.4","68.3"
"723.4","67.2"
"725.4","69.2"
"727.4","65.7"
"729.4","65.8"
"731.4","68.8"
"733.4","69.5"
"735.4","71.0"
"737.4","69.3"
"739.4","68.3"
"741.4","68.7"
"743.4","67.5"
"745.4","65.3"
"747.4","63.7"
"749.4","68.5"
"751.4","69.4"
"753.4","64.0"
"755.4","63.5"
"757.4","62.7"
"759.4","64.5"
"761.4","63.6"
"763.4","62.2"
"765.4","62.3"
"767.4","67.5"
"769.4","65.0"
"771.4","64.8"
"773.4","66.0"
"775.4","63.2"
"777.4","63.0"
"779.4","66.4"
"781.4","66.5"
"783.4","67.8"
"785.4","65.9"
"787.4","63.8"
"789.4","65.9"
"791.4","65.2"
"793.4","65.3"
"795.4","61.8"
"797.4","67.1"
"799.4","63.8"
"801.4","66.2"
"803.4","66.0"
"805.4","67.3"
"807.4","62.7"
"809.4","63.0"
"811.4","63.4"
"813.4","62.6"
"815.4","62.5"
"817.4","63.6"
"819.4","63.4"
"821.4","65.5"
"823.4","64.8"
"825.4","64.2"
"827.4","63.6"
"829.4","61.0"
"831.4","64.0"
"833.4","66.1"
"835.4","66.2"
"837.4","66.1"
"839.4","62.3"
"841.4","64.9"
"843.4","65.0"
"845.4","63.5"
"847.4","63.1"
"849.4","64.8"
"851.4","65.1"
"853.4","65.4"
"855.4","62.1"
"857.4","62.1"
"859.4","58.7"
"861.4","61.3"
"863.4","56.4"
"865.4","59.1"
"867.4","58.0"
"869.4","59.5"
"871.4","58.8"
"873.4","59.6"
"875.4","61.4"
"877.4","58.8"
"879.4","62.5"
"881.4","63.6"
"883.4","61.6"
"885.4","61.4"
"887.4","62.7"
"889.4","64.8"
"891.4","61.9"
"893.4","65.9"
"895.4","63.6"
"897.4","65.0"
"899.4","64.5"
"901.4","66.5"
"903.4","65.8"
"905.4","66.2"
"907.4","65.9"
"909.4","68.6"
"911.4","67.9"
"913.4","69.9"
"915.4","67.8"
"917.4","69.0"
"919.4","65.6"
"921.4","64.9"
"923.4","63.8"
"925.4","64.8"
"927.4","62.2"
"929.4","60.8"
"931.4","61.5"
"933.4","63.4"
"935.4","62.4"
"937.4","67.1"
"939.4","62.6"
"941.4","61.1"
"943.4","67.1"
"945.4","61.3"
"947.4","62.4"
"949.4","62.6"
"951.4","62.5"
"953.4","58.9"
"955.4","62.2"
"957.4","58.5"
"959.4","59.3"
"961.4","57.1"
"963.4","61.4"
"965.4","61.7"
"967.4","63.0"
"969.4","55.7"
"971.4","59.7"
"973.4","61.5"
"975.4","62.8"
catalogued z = 0.21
